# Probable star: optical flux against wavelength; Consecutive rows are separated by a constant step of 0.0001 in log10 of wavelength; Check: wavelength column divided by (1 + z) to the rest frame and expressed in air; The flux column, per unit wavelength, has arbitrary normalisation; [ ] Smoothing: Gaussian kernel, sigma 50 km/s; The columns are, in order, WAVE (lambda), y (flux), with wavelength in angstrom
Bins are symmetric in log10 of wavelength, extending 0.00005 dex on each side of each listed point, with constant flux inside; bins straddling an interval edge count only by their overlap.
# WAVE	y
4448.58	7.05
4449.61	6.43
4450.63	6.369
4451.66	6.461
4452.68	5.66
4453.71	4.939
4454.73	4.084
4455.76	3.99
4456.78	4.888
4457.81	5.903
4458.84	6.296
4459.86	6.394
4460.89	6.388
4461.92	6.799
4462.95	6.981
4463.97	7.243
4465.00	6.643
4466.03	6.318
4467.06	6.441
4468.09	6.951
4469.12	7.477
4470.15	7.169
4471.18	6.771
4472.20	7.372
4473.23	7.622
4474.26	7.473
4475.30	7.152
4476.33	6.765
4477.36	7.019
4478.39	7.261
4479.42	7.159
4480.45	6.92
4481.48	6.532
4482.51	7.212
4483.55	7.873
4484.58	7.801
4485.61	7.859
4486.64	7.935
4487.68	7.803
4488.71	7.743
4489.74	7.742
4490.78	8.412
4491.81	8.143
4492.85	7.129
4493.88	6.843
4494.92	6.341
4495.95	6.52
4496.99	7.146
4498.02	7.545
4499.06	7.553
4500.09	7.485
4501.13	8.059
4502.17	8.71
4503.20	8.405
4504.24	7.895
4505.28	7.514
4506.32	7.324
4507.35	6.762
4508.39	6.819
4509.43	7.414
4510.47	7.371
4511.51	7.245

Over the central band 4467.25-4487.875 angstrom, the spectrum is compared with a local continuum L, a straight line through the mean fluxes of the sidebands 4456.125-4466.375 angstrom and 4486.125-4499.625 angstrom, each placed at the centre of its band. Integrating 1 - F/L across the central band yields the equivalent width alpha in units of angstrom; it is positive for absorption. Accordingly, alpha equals -1.1 angstrom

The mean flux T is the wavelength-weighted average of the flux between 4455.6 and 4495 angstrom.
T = 7.03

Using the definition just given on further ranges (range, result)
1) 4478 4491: 7.54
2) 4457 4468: 6.51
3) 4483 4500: 7.52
